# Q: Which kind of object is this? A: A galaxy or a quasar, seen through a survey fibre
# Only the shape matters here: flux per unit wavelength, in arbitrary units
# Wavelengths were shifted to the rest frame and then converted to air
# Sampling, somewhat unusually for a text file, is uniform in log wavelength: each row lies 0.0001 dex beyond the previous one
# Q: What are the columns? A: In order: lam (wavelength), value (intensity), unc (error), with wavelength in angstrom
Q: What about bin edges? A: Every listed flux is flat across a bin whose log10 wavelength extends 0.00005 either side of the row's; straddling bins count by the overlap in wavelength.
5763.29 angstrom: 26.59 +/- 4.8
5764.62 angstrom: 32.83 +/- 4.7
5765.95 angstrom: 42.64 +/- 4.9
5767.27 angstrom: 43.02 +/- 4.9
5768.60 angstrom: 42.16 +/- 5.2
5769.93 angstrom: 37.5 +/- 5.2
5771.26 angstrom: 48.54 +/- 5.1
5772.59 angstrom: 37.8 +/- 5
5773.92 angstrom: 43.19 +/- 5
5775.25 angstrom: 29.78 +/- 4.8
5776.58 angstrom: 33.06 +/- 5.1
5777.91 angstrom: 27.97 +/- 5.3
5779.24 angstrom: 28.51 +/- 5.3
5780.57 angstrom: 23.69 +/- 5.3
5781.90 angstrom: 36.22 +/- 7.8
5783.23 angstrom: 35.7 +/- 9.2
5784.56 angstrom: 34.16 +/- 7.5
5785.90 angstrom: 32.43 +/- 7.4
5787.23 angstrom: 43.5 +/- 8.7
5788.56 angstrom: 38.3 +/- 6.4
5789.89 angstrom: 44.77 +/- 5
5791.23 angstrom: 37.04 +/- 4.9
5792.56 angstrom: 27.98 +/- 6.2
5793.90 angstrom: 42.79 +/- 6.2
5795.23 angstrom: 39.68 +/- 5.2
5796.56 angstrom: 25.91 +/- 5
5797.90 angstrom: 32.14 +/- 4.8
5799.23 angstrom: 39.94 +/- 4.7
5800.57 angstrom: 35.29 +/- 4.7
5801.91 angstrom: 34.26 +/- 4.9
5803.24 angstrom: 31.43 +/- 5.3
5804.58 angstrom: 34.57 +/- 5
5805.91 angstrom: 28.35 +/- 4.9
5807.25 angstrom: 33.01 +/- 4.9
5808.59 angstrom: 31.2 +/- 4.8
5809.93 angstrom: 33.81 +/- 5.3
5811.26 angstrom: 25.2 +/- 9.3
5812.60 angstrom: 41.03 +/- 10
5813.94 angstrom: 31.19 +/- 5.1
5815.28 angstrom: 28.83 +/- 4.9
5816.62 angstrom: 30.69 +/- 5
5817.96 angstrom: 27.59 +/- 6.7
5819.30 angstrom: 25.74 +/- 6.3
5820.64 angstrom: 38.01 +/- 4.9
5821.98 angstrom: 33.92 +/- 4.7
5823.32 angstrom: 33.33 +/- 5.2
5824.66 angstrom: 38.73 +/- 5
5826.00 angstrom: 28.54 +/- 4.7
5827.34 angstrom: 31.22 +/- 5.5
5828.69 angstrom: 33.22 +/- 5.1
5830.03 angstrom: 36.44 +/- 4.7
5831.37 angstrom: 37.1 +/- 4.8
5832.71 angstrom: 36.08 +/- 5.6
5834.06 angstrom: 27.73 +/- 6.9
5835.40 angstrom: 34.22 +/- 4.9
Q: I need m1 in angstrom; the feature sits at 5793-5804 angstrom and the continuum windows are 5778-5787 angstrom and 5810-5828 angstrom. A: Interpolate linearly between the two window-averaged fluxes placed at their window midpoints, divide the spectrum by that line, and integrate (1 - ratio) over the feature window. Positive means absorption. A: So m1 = -1.0 angstrom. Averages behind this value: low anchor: 32.1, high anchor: 31.9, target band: 35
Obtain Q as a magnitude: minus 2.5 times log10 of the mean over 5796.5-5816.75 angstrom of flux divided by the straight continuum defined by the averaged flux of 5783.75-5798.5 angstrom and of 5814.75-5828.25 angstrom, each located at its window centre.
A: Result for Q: 0.05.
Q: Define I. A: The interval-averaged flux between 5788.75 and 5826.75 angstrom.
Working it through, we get 33.4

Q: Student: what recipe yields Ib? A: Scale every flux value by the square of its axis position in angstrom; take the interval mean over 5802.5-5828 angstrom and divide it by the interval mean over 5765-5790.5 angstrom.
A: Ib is 0.9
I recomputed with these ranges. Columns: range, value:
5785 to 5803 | 36.3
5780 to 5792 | 36.2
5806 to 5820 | 30.7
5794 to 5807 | 33.9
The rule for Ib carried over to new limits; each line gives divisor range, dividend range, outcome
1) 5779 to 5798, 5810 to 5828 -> 0.92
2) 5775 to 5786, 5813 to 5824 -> 1.02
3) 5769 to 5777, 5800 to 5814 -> 0.86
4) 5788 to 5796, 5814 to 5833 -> 0.86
